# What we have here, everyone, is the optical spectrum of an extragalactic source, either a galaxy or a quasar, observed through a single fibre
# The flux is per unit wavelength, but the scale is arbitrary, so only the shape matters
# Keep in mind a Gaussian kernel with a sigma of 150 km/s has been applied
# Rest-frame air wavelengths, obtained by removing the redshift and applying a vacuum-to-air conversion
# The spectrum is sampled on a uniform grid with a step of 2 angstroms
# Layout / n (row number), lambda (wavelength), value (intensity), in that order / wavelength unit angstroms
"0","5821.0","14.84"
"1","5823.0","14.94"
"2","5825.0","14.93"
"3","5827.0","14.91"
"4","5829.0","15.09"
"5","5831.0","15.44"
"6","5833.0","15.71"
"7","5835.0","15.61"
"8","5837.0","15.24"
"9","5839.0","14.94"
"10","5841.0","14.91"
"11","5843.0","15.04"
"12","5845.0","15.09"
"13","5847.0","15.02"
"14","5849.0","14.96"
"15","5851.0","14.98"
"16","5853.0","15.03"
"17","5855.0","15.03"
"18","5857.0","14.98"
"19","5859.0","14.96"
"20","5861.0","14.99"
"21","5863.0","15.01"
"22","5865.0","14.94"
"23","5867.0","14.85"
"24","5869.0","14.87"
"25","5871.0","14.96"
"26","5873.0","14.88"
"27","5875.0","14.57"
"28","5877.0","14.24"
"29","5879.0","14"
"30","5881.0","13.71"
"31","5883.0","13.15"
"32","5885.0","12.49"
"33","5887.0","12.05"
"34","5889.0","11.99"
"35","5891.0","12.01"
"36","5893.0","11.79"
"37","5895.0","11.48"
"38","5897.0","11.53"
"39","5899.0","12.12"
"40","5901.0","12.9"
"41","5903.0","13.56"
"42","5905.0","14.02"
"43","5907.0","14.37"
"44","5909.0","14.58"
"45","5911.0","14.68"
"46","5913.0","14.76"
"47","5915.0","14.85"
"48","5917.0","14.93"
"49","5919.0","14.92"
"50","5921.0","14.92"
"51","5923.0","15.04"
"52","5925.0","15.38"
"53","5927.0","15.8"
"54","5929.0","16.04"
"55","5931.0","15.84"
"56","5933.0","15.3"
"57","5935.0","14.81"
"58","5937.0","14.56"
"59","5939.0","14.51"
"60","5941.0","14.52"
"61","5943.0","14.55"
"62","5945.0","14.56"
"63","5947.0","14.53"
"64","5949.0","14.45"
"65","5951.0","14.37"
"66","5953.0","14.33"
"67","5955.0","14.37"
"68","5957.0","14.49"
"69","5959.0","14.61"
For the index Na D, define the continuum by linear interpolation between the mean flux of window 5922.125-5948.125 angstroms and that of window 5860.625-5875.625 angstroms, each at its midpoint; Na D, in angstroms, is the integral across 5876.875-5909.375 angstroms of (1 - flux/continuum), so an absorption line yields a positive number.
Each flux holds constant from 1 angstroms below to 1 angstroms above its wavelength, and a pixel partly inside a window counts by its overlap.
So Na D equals 4.5 angstroms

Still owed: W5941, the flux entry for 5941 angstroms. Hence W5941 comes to 14.52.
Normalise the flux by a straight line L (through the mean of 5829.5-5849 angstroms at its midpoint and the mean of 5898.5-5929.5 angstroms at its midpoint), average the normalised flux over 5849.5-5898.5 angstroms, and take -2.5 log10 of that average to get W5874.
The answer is 0.08 mag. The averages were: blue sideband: 15.2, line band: 13.8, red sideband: 14.6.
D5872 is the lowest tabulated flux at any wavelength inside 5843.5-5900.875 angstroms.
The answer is 11.48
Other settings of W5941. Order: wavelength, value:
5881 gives 13.71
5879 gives 14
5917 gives 14.93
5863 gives 15.01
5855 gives 15.03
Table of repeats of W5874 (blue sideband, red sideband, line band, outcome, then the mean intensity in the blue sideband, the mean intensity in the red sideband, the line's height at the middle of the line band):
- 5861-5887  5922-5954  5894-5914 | 0.09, 14.2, 14.9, 14.6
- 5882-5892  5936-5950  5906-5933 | -0.11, 12.3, 14.5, 13.6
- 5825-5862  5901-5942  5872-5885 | 0.08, 15.1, 14.8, 15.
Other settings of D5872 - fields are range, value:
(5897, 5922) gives 11.53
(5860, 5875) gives 14.57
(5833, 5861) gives 14.91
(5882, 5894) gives 11.79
